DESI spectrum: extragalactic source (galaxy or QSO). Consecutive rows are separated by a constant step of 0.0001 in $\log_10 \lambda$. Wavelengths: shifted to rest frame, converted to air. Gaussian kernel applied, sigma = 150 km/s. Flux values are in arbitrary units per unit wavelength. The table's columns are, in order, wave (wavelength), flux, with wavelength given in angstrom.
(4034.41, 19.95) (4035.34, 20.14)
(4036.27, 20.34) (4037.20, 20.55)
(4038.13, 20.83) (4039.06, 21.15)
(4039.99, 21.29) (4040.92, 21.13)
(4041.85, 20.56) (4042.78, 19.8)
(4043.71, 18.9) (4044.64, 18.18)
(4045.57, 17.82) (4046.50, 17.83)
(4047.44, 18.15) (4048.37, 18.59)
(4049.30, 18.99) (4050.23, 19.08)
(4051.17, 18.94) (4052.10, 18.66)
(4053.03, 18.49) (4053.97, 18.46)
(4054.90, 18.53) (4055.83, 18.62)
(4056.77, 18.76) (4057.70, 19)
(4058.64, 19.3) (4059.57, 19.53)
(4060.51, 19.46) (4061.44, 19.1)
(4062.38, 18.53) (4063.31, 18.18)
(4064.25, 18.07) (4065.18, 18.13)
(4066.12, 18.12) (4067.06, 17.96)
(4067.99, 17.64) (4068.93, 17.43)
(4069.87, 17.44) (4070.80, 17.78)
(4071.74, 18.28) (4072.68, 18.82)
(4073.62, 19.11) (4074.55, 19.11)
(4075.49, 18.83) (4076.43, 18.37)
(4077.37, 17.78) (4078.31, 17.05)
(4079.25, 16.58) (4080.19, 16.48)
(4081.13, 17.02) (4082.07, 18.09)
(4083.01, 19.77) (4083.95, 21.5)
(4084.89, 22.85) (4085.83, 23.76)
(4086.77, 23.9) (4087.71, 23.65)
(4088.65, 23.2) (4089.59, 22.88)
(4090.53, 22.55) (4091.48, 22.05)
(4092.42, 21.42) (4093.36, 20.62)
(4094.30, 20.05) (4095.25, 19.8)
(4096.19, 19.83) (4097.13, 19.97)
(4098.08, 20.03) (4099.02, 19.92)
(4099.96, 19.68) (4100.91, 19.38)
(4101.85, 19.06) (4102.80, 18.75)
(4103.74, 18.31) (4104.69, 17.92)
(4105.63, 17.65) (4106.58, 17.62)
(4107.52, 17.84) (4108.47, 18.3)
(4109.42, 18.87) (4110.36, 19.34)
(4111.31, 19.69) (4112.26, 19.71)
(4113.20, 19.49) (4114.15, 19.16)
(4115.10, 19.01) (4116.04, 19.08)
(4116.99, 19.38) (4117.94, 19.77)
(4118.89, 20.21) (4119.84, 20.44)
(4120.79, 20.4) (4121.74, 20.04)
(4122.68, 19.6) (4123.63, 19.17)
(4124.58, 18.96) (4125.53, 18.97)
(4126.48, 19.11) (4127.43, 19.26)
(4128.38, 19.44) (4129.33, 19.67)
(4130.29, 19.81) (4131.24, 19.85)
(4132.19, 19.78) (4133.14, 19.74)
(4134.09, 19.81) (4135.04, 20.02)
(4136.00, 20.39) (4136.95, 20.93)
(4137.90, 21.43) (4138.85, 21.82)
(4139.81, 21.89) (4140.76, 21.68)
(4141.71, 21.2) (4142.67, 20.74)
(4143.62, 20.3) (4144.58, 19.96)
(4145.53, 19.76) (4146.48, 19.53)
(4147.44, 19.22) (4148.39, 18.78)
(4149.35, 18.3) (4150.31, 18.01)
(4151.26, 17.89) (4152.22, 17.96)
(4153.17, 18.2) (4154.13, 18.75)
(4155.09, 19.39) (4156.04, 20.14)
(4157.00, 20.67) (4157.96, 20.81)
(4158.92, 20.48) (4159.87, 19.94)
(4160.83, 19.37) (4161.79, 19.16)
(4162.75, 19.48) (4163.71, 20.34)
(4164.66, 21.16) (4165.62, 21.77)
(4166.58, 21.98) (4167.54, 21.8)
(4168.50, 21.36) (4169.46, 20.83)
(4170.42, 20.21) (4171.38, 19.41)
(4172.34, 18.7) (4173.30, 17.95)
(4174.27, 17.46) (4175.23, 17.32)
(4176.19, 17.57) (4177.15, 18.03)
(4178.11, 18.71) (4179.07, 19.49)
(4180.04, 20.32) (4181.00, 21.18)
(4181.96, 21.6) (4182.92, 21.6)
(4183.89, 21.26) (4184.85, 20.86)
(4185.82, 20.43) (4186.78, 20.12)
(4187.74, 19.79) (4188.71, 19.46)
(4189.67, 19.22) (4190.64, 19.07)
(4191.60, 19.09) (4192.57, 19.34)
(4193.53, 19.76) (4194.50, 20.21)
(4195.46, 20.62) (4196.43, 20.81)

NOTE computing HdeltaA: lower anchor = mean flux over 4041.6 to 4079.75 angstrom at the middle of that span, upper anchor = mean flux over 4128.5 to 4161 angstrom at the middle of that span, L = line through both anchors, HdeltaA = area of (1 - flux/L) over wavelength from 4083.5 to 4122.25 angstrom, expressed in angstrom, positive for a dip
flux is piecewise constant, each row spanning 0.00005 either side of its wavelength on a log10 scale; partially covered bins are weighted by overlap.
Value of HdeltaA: -2.0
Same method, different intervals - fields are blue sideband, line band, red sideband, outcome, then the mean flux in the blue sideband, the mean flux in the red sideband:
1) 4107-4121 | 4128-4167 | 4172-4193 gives -1.1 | 19.4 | 19.5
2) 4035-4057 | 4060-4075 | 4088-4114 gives 0.9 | 19.3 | 19.8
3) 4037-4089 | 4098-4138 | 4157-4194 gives 0.3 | 19.1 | 19.9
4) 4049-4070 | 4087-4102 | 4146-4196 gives -1.6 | 18.5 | 19.7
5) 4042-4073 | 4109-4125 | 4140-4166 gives -0.2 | 18.5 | 19.8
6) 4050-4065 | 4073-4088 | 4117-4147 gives -0.3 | 18.8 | 20.1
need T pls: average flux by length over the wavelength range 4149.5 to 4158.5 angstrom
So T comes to 19.1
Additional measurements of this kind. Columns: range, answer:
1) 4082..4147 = 20.1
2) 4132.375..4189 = 19.9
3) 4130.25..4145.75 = 20.6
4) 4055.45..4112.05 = 19.3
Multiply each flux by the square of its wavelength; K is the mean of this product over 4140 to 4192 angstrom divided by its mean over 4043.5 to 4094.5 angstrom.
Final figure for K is 1.1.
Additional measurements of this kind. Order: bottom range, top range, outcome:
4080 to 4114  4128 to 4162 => 1.01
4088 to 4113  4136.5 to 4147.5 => 1.07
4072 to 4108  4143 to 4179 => 1.02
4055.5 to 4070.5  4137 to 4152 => 1.13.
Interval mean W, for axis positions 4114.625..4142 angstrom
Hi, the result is 20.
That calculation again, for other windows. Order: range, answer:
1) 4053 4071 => 18.4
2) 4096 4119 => 19.1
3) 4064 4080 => 18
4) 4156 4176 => 20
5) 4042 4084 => 18.4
